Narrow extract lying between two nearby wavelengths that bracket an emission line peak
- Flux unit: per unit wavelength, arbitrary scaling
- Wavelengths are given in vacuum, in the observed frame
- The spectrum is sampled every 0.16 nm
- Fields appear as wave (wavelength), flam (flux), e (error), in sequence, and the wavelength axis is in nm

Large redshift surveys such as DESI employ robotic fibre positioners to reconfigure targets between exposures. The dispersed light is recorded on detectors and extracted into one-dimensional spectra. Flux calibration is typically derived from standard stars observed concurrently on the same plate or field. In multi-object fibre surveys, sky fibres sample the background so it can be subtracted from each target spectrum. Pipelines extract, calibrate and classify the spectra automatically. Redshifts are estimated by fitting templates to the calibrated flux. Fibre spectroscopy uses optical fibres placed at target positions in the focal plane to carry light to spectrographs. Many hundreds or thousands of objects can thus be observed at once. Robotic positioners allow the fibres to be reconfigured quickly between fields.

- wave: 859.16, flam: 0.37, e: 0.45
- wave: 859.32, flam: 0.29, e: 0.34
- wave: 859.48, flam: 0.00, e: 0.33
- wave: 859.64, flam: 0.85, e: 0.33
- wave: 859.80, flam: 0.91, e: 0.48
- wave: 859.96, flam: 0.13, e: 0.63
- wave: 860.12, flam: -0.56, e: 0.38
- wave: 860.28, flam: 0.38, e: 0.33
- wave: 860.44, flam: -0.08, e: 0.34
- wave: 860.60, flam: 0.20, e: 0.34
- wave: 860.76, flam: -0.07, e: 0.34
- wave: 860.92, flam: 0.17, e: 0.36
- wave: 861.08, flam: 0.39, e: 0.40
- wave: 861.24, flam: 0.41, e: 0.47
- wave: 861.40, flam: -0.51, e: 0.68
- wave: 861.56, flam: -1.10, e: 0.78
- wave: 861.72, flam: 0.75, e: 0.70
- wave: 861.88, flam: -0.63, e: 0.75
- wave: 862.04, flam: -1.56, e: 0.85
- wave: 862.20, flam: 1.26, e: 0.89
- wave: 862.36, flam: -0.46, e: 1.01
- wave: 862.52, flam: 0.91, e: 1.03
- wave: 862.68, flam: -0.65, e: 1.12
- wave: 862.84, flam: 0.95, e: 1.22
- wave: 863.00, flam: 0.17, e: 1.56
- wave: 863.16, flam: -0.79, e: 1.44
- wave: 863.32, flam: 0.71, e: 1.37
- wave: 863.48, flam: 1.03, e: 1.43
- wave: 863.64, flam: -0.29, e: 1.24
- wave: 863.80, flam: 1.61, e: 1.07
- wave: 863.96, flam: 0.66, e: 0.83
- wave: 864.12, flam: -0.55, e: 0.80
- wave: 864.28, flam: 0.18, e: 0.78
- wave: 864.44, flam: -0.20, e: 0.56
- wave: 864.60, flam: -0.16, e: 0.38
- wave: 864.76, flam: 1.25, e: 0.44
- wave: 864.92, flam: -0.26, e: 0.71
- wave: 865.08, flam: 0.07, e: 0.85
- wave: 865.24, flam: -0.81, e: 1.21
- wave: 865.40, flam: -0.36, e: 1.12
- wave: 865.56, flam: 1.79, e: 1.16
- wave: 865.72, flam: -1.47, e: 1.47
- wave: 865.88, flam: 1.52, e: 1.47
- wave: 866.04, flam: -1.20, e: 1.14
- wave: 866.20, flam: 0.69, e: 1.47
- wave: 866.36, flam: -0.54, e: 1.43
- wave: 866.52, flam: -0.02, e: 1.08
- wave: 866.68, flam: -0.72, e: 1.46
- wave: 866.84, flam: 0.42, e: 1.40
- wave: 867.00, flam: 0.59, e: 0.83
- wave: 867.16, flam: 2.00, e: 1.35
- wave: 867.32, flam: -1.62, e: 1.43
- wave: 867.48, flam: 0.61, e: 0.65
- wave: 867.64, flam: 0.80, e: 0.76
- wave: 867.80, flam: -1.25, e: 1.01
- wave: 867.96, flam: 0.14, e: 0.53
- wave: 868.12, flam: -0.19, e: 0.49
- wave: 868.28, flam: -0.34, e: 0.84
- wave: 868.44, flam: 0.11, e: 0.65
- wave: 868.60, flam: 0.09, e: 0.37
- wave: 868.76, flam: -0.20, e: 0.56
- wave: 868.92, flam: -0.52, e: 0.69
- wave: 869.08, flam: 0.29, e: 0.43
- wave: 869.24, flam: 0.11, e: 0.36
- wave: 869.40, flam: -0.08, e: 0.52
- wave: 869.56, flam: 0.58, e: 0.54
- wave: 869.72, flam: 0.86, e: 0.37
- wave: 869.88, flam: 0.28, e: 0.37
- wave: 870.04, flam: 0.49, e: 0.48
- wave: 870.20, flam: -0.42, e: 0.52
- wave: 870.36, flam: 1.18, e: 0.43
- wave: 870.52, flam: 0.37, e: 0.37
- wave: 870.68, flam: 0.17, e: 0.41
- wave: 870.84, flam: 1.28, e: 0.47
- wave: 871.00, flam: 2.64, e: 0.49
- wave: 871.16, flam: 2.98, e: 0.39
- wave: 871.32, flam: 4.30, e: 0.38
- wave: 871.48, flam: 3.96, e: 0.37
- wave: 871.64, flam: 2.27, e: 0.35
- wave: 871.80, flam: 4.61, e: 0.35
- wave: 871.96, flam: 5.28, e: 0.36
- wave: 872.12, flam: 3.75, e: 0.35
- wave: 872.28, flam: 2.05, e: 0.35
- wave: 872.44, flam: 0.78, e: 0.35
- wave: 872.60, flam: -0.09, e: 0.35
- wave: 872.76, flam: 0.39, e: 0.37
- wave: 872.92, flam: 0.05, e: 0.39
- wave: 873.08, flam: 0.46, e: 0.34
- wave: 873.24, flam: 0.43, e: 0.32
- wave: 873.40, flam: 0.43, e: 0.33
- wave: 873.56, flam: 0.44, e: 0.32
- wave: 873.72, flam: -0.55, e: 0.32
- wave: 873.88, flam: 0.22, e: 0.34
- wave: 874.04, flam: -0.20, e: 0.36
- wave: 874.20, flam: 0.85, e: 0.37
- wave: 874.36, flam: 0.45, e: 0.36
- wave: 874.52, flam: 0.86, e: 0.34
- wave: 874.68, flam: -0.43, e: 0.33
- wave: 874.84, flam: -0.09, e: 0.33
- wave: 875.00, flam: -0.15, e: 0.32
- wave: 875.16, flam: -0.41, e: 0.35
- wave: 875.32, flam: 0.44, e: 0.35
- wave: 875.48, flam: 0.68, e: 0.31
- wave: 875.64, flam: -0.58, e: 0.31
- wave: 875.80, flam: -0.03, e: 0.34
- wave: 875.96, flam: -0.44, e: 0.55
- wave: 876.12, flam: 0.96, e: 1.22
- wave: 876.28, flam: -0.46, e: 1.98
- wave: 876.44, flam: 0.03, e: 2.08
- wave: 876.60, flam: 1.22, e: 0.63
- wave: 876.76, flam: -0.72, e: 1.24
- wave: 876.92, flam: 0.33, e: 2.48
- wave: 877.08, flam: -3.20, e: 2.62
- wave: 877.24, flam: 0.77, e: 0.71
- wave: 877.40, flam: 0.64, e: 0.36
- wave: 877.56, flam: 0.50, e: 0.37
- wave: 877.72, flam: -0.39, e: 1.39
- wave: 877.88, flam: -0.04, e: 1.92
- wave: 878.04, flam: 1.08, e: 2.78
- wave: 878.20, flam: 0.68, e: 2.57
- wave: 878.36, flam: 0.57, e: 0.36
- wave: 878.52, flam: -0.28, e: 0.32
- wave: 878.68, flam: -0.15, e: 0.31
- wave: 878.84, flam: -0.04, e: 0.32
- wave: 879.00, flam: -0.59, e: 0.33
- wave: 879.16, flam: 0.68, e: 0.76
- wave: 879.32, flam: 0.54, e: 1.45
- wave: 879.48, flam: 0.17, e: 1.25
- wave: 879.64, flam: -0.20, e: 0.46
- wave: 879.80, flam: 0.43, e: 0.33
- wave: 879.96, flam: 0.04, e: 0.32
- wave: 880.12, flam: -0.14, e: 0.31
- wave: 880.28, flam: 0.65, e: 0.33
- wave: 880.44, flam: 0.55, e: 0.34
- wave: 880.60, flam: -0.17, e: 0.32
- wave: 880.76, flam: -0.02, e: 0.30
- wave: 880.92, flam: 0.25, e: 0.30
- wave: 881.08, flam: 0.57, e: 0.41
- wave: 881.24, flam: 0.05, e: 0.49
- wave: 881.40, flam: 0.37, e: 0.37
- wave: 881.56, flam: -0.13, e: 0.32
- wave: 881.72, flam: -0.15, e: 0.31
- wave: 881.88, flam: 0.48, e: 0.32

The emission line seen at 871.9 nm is [O II] 3727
